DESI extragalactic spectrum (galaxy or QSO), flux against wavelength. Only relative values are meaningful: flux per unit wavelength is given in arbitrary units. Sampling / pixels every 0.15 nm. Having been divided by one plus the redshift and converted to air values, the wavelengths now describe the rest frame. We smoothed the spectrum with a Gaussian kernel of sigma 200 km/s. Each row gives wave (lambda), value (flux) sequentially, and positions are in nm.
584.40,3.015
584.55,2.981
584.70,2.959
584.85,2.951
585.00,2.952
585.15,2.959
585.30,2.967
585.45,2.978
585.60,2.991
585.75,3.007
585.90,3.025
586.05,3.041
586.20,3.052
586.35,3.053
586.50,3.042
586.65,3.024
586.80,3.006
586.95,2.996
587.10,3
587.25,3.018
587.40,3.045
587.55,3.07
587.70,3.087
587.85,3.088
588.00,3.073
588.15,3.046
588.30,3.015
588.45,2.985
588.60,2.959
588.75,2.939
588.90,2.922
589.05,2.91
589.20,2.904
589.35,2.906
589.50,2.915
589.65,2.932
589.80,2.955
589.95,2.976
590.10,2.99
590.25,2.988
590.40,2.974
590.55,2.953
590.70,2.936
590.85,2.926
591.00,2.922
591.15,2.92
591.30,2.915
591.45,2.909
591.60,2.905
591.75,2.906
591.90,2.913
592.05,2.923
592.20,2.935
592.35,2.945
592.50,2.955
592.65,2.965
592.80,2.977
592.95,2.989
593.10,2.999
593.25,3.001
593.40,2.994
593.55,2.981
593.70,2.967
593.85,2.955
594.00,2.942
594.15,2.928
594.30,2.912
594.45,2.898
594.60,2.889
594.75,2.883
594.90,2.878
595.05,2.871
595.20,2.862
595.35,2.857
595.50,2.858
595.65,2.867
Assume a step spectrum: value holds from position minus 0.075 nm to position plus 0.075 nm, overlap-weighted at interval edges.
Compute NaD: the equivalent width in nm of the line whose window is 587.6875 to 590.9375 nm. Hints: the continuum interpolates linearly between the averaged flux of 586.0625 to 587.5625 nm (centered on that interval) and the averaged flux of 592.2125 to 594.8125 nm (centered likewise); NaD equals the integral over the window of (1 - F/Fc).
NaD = 0.034 nm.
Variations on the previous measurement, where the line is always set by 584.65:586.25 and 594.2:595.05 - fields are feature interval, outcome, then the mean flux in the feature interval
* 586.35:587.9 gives -0.03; 3.04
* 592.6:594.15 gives -0.04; 2.97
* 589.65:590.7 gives -0.01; 2.97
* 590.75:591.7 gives 0.00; 2.92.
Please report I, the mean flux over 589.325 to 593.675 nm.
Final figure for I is 2.95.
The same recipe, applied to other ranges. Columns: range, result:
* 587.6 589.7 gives 2.98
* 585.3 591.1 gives 2.99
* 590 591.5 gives 2.94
